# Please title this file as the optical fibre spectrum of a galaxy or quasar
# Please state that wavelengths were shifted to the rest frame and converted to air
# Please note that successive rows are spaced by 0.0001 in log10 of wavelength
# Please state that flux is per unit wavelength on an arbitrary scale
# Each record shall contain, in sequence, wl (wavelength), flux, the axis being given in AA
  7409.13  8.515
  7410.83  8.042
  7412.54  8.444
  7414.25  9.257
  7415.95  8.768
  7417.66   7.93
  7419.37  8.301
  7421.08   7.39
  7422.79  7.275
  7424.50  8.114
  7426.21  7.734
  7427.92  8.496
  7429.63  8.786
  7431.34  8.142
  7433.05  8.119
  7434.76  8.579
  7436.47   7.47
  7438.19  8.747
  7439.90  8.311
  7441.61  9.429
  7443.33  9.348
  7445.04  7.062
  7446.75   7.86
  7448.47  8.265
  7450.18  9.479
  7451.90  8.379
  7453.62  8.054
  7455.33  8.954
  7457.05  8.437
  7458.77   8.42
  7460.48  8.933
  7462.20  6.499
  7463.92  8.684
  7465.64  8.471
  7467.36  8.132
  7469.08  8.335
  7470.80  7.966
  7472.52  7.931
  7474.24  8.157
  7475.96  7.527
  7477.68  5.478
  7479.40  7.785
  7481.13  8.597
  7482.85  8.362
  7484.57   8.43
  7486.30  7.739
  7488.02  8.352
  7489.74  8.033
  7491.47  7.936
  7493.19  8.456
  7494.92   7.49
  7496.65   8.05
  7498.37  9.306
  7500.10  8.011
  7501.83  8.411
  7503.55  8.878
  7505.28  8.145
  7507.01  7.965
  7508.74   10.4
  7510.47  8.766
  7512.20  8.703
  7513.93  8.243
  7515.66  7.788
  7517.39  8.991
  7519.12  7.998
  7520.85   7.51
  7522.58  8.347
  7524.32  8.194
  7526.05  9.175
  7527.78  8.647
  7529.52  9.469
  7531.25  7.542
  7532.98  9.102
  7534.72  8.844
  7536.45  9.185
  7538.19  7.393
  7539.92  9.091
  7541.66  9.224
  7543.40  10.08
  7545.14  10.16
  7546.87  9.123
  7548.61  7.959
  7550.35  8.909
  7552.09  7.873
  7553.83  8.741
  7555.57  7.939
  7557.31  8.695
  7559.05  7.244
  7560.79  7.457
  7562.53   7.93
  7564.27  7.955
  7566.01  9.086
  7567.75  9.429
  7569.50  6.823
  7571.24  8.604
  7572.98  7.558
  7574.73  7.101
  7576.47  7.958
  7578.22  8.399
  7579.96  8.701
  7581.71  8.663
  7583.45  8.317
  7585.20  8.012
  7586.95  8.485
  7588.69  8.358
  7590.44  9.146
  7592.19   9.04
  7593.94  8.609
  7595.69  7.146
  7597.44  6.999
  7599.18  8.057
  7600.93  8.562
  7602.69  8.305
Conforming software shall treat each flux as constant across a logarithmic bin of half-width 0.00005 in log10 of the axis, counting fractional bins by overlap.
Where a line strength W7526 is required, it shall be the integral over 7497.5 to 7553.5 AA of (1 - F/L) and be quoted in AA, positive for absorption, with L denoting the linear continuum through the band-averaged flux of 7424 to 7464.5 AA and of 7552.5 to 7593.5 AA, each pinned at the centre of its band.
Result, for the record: -2.62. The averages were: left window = 8.35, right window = 8.25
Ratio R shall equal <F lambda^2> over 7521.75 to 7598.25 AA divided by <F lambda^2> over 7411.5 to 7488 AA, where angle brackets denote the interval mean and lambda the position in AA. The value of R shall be 1.06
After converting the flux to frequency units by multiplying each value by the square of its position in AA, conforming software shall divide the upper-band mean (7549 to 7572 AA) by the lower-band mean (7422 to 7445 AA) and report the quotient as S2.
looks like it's 1.02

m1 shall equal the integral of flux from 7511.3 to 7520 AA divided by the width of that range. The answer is 8.35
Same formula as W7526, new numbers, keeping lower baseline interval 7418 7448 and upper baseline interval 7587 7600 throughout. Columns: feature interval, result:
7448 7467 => -0.52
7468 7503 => 0.72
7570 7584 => 0.15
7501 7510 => -0.62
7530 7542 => -0.62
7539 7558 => -1.57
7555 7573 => 0.26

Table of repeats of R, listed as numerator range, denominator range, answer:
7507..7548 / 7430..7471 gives 1.07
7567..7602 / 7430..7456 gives 1.01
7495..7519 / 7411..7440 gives 1.06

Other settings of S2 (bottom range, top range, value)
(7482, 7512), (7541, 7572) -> 1.03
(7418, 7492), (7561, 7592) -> 1.05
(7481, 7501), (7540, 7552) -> 1.13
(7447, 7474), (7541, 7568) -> 1.06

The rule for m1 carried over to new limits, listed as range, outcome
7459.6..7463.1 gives 7.74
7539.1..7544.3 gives 9.45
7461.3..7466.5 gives 7.88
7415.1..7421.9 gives 8.1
